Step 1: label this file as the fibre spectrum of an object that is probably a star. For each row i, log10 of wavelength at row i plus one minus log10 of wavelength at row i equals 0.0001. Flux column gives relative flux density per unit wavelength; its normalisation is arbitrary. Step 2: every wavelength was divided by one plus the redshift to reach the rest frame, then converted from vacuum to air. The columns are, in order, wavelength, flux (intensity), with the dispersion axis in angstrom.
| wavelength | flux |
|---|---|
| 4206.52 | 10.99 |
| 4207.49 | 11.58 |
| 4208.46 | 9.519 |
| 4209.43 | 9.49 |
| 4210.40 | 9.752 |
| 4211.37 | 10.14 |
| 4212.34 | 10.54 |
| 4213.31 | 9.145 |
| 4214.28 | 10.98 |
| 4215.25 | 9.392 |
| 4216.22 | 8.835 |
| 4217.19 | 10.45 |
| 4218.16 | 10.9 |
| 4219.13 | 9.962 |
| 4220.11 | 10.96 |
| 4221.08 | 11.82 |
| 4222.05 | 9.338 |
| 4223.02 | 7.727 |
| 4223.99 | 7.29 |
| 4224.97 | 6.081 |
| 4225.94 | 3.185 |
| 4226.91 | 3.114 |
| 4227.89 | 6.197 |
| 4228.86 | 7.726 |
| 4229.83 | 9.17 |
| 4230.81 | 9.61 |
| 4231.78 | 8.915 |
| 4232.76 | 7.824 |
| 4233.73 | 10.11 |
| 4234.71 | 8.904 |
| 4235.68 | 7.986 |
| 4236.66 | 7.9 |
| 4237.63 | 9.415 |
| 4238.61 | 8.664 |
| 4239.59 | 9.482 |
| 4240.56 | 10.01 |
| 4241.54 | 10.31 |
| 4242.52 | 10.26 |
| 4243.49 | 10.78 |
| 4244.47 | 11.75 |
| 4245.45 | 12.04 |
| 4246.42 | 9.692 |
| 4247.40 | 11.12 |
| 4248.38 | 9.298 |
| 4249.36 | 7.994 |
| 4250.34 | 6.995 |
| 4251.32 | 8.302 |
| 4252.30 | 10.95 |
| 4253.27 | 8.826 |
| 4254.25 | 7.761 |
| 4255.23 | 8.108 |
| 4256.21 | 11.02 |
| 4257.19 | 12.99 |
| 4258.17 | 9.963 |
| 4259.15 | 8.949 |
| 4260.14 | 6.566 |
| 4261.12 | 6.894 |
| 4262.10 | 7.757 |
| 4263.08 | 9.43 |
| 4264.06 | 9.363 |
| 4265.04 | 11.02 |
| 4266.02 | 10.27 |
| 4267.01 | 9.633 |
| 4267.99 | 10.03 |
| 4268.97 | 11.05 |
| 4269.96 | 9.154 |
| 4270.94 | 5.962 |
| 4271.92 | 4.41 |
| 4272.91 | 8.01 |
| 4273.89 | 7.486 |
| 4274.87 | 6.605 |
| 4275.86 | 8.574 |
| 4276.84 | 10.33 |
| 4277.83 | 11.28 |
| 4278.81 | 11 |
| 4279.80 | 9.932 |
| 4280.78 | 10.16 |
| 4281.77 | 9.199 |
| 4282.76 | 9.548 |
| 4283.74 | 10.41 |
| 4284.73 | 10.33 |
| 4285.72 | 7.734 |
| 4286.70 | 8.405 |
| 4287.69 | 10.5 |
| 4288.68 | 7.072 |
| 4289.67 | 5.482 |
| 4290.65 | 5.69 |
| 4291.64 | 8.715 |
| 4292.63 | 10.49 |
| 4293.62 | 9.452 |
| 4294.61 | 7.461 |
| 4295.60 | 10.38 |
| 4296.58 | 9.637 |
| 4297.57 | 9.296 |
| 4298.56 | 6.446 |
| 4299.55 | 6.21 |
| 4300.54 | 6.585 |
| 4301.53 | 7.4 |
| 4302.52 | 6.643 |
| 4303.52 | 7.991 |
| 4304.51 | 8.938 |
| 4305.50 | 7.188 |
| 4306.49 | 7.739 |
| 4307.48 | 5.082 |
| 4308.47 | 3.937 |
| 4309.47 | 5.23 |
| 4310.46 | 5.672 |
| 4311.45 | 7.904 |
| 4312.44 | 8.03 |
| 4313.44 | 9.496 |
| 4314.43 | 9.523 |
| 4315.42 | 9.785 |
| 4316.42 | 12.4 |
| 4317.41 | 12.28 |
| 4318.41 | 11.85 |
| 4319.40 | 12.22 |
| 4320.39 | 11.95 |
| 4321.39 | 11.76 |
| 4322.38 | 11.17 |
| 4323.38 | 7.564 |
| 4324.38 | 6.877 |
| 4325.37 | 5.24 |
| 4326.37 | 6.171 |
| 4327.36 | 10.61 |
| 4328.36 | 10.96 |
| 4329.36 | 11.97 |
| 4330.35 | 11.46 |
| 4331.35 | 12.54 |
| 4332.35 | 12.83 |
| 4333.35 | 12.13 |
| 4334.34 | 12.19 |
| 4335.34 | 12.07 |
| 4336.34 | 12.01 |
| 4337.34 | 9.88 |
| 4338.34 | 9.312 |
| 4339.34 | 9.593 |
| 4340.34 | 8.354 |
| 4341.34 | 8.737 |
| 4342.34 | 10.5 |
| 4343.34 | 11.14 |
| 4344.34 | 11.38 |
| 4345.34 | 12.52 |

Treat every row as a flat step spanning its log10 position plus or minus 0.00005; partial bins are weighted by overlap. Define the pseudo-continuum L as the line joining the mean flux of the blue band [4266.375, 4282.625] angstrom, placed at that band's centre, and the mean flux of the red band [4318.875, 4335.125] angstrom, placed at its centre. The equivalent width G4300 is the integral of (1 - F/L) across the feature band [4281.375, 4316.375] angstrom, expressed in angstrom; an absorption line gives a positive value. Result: 5.8 angstrom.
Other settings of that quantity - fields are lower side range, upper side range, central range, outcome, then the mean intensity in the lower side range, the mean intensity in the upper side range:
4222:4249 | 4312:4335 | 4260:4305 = 4.86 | 8.7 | 10.5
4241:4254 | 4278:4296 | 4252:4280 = 1.18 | 9.83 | 9.03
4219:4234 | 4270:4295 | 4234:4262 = -3.95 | 7.99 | 8.59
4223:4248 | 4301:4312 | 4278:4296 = -4.39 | 8.69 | 6.71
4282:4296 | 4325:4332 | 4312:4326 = -0.45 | 8.69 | 10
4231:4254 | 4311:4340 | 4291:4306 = 2.85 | 9.44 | 10.4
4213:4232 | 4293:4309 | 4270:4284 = -1.66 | 8.53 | 7.54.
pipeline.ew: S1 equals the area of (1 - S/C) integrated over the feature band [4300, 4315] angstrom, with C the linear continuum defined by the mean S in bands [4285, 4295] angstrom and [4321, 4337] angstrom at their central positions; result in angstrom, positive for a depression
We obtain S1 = 3.3 angstrom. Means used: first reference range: 8.15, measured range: 7.17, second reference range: 10.5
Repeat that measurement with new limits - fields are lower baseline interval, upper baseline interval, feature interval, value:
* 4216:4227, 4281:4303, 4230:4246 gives -2.21 angstrom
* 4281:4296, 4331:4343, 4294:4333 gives 3.77 angstrom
